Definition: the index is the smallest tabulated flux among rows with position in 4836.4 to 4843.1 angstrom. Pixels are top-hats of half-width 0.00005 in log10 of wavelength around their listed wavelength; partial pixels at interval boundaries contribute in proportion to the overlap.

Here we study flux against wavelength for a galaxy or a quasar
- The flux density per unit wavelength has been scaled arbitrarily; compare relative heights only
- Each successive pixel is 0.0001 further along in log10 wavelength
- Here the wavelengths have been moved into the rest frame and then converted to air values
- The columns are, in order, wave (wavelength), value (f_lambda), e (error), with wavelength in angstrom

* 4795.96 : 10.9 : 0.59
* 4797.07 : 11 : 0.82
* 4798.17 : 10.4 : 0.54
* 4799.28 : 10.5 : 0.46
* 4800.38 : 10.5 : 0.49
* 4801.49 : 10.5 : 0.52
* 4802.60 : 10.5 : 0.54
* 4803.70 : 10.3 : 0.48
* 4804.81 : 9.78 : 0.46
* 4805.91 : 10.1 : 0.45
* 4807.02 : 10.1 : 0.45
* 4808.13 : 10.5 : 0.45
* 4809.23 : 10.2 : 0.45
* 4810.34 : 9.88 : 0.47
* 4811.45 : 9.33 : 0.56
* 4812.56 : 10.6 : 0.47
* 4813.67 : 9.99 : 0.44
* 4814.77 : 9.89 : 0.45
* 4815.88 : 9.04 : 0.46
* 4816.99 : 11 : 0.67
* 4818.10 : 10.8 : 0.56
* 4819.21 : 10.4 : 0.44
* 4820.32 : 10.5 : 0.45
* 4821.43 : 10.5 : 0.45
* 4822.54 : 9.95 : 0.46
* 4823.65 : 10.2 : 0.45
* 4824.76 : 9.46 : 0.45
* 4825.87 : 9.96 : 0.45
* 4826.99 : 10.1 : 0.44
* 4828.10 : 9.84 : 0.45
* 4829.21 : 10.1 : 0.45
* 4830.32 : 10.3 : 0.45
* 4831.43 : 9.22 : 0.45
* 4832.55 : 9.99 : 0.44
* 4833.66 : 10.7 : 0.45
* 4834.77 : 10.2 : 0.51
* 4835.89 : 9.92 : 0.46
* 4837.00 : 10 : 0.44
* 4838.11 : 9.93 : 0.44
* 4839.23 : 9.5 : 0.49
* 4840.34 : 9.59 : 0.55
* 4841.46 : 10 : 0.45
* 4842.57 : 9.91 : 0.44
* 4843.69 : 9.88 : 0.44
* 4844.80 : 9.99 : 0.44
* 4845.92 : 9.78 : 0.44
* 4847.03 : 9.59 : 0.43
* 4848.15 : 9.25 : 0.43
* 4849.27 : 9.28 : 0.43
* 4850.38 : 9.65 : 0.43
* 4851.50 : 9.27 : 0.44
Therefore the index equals 9.5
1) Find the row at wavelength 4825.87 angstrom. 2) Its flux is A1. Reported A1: 9.96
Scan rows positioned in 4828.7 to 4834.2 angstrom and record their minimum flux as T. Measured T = 9.22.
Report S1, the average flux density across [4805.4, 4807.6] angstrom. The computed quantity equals 10.1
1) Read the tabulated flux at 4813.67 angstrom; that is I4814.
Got 9.99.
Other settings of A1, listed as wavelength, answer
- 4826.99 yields 10.1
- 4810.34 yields 9.88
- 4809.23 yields 10.2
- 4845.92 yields 9.78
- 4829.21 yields 10.1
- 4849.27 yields 9.28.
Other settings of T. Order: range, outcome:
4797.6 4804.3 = 10.3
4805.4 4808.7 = 10.1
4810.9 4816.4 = 9.04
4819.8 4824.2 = 9.95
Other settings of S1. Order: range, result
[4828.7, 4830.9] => 10.2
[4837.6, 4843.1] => 9.78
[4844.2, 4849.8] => 9.58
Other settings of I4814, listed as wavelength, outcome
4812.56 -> 10.6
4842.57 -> 9.91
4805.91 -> 10.1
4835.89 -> 9.92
